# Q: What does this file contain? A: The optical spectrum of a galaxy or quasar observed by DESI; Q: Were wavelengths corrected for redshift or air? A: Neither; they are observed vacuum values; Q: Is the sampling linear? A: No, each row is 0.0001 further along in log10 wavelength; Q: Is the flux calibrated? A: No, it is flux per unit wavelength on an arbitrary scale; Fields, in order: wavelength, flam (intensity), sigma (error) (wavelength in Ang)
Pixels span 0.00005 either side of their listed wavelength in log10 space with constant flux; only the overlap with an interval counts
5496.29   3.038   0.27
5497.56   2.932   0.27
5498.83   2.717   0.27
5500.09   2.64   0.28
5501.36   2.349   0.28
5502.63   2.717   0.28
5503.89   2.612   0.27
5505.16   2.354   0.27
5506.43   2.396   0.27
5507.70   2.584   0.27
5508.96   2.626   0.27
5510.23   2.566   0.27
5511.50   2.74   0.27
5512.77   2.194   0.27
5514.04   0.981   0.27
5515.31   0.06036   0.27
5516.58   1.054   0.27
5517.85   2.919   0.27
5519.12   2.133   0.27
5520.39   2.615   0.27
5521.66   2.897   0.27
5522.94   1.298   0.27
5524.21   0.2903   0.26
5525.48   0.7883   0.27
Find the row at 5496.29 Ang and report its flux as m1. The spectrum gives 3.038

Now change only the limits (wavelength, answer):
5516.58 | 1.054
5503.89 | 2.612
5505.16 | 2.354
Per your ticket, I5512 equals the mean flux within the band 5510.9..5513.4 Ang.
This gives 2.46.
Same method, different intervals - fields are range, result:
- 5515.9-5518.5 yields 1.96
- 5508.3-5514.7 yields 2.22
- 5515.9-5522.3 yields 2.31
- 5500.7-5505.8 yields 2.51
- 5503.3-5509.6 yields 2.51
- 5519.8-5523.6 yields 2.25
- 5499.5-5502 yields 2.49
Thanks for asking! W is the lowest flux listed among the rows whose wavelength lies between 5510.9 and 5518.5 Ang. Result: 0.06036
